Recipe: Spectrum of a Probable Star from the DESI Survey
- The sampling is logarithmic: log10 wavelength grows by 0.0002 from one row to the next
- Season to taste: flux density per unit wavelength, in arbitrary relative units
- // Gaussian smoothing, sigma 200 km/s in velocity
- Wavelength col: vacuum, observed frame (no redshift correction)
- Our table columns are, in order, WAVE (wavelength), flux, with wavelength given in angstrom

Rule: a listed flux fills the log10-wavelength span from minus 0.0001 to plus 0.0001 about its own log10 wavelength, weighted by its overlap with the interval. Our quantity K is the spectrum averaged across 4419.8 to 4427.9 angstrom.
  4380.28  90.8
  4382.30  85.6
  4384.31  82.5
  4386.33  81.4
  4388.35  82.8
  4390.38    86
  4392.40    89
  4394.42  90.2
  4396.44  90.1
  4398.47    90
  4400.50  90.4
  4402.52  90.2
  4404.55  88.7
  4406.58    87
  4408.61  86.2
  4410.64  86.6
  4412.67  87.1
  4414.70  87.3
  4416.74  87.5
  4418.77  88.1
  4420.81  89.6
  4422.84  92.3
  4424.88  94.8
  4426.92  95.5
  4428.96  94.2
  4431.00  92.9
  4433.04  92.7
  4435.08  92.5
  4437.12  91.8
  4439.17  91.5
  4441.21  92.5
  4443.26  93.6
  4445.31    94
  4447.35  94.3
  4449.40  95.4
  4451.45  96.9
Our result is 93.1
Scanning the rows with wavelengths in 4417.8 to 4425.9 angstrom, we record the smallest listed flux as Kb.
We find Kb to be 88.1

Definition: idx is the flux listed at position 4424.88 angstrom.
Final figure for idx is 94.8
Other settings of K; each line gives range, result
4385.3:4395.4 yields 85.8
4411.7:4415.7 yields 87.3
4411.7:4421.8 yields 87.9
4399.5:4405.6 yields 89.8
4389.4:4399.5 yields 89.1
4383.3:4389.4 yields 82.3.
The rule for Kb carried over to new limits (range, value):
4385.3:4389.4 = 81.4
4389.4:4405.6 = 86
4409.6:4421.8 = 86.6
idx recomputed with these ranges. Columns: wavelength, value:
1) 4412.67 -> 87.1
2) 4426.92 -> 95.5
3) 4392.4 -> 89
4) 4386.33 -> 81.4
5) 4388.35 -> 82.8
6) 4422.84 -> 92.3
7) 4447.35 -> 94.3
